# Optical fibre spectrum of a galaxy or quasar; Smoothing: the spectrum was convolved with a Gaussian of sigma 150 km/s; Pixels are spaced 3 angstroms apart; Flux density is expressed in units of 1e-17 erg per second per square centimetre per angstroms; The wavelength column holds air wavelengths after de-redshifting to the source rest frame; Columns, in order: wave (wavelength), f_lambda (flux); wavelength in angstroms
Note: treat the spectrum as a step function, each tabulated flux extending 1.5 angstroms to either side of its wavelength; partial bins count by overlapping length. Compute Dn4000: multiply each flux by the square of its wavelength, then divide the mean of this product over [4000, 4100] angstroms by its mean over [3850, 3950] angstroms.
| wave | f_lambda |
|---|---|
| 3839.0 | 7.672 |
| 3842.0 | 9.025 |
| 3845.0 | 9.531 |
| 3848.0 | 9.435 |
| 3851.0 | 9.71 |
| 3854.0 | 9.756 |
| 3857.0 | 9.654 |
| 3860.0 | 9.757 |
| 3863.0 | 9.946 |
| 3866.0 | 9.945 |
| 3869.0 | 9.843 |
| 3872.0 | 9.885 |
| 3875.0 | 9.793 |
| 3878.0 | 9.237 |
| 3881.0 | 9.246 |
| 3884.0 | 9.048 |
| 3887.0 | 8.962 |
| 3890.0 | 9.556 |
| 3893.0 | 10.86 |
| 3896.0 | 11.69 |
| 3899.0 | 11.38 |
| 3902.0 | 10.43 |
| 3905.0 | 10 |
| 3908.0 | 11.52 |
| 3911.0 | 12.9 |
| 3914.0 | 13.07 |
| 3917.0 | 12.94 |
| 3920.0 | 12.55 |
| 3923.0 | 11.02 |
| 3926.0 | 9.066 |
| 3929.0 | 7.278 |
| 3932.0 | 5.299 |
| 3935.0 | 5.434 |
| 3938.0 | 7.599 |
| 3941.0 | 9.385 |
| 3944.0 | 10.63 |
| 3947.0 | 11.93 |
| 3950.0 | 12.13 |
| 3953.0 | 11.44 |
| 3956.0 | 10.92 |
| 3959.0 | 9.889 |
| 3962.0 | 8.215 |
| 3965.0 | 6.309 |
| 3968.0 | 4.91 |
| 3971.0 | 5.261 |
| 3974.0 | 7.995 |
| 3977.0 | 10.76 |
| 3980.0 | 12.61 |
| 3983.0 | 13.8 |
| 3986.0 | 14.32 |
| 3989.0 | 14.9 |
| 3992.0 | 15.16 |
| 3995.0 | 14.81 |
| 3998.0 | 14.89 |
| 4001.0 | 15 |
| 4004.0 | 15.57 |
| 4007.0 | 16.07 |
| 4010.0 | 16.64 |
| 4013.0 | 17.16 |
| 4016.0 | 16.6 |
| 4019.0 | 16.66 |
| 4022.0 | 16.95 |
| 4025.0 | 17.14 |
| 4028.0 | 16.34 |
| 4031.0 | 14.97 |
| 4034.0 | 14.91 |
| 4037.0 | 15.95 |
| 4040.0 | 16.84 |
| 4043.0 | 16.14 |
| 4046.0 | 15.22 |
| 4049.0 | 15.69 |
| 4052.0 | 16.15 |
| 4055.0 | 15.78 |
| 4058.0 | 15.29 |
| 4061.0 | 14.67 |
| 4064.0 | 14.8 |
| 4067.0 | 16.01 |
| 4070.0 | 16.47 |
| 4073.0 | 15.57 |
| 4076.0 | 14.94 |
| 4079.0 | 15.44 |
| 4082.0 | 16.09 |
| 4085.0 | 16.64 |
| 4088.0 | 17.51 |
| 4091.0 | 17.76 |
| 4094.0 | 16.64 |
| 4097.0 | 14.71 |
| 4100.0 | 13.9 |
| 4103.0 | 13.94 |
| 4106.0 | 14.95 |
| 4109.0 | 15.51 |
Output 1.7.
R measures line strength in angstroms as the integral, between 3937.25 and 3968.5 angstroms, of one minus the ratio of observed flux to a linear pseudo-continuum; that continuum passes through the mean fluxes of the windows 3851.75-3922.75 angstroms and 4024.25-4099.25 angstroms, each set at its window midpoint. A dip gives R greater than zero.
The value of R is 7.3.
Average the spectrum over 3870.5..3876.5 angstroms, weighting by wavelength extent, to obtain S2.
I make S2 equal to 9.84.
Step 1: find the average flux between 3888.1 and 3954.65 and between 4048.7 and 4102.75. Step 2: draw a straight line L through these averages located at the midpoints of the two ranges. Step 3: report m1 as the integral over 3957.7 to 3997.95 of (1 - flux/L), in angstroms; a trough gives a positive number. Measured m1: 5.1 angstroms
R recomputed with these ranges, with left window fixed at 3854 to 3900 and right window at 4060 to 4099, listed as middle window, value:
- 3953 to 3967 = 3.82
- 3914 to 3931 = 0.89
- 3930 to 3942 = 4.97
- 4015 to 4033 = -2.68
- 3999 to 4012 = -1.99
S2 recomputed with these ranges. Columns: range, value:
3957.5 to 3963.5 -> 9.05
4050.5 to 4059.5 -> 15.7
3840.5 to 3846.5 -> 9.28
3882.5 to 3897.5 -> 10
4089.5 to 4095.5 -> 17.2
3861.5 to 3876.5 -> 9.88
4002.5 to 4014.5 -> 16.4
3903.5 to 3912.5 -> 11.5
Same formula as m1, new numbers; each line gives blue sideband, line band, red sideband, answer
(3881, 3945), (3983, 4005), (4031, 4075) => -2.6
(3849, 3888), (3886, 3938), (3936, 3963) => -1.4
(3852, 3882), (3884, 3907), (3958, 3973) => -3.8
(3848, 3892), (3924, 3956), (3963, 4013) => 6.3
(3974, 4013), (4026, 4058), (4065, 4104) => -1.4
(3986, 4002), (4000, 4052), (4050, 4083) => -3.2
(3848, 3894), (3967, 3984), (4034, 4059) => 5.3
